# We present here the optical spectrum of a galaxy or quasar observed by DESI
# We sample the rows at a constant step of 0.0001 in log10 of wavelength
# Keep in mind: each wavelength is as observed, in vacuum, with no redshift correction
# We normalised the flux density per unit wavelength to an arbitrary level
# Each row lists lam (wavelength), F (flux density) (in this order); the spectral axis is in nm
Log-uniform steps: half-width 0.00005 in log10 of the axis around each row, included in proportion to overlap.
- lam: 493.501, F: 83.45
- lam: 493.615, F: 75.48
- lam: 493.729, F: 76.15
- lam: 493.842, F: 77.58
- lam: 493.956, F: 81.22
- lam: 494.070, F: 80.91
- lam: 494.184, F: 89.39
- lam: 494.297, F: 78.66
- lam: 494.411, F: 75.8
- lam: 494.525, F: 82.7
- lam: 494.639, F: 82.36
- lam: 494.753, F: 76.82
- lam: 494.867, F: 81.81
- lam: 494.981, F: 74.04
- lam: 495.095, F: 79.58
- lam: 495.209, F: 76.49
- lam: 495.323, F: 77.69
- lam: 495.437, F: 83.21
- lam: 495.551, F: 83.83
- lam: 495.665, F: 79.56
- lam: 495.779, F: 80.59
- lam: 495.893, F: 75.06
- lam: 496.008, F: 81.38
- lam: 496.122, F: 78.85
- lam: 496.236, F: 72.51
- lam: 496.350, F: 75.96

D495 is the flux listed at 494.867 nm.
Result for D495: 81.81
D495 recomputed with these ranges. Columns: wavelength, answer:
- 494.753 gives 76.82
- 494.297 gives 78.66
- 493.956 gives 81.22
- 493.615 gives 75.48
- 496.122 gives 78.85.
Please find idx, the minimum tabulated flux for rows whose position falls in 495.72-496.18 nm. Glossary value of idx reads 75.06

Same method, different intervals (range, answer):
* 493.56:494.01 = 75.48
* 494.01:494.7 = 75.8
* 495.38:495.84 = 79.56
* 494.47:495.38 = 74.04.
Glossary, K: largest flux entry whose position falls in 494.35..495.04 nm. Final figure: 82.7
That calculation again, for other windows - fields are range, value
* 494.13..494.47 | 89.39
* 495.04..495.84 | 83.83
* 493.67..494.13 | 81.22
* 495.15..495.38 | 77.69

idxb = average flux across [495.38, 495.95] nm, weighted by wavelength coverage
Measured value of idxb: 80.5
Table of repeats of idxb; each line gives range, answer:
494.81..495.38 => 77.9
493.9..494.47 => 81.2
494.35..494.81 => 79.3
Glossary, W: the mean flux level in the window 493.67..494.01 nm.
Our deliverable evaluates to 78.3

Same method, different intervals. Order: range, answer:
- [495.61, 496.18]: 79.1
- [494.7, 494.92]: 79.3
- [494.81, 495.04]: 77.9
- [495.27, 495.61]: 81.7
